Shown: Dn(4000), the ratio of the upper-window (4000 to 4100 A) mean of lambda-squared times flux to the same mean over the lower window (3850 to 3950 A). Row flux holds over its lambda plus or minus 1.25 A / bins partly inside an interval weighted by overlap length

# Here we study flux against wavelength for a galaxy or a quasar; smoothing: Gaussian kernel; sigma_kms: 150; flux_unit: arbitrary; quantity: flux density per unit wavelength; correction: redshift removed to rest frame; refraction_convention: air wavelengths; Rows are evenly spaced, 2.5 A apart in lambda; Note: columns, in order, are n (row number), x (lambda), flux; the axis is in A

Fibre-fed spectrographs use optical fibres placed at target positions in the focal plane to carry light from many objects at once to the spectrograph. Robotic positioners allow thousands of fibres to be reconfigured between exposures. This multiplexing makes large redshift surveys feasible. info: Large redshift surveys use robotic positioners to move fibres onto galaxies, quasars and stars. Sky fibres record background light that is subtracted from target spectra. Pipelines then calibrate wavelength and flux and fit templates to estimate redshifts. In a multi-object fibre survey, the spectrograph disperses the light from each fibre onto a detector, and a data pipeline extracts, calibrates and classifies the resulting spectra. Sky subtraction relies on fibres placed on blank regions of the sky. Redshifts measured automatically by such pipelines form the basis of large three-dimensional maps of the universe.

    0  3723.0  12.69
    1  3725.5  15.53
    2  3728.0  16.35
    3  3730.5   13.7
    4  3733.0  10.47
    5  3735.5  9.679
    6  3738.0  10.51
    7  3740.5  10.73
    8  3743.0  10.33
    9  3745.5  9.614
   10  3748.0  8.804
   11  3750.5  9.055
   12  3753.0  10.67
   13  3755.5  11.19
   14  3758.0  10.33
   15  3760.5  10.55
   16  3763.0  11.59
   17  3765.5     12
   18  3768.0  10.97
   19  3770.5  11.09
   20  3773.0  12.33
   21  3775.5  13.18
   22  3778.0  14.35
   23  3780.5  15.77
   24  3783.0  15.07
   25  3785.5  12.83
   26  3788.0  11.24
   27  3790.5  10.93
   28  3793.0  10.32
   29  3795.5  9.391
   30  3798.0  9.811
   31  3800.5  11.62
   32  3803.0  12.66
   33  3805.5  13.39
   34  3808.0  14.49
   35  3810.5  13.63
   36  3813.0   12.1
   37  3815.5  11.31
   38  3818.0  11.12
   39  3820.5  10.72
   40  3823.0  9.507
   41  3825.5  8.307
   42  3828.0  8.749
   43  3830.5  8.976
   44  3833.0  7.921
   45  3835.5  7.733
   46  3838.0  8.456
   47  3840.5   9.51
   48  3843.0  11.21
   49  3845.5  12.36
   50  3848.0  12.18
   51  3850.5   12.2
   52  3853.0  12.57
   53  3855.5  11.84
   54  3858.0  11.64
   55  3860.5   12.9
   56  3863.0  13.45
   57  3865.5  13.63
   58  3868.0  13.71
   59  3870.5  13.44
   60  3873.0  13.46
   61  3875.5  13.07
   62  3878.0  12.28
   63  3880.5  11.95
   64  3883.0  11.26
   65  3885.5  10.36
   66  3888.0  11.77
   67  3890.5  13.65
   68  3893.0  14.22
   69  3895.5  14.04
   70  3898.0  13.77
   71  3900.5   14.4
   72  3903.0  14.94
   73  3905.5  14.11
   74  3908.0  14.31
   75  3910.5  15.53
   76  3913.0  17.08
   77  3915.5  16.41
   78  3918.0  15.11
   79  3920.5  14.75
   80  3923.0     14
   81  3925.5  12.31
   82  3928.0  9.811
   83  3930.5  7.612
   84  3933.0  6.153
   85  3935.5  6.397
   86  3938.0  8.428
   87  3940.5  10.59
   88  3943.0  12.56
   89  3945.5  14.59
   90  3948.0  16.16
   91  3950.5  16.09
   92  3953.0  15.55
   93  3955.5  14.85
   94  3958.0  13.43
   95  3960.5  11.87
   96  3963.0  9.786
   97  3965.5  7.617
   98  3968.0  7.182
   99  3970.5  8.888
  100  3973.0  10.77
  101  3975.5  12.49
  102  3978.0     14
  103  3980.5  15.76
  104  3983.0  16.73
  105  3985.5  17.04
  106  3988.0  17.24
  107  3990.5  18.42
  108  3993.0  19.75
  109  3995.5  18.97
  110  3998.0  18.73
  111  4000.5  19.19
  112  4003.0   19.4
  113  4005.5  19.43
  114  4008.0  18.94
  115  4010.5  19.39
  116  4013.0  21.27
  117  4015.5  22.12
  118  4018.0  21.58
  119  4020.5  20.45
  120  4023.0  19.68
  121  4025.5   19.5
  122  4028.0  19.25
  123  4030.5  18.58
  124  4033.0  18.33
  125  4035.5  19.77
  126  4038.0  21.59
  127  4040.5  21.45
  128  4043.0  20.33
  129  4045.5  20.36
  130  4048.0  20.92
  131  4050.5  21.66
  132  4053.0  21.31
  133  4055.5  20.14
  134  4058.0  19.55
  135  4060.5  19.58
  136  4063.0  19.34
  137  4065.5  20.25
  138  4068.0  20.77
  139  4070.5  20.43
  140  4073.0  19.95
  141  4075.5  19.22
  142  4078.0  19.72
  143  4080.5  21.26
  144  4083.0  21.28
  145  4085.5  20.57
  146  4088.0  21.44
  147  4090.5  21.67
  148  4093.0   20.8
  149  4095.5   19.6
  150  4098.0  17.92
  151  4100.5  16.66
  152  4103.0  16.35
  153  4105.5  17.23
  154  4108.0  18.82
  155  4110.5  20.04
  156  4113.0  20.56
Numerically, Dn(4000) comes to 1.70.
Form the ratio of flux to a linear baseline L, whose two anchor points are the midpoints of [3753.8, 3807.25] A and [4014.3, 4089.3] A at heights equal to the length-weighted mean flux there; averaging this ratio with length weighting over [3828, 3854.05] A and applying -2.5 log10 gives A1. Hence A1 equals 0.33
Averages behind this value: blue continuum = 11.9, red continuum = 20.3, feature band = 10.2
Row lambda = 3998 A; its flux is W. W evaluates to 18.73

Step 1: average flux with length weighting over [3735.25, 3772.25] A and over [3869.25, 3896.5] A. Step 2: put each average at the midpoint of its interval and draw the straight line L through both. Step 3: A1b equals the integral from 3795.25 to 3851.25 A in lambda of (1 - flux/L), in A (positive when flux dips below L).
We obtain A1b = 4.3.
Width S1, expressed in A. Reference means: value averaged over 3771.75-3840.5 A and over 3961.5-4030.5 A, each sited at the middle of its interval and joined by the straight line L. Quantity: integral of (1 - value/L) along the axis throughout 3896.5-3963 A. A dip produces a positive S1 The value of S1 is 8.0 A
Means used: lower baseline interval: 11.3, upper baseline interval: 16.8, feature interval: 13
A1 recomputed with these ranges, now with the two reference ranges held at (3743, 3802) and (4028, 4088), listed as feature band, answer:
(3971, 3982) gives 0.336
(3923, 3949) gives 0.484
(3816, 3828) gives 0.292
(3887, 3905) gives 0.103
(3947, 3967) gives 0.293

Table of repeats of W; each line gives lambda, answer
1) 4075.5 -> 19.22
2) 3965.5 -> 7.617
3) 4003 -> 19.4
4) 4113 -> 20.56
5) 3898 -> 13.77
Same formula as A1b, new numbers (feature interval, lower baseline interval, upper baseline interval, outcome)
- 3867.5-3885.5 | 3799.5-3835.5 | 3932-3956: -1.7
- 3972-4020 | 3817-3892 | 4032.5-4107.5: -2.7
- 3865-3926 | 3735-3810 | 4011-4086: 6.7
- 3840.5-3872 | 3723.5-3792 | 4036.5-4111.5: 4.2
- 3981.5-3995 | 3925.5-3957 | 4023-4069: -2.1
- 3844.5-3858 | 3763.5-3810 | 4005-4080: 2.0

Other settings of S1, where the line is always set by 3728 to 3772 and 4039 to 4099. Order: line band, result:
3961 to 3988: 8.2 A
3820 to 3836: 5.3 A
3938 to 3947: 2.4 A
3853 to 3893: 5.2 A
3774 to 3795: -1.7 A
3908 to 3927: 1.1 A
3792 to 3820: 1.6 A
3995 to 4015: -1.1 A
